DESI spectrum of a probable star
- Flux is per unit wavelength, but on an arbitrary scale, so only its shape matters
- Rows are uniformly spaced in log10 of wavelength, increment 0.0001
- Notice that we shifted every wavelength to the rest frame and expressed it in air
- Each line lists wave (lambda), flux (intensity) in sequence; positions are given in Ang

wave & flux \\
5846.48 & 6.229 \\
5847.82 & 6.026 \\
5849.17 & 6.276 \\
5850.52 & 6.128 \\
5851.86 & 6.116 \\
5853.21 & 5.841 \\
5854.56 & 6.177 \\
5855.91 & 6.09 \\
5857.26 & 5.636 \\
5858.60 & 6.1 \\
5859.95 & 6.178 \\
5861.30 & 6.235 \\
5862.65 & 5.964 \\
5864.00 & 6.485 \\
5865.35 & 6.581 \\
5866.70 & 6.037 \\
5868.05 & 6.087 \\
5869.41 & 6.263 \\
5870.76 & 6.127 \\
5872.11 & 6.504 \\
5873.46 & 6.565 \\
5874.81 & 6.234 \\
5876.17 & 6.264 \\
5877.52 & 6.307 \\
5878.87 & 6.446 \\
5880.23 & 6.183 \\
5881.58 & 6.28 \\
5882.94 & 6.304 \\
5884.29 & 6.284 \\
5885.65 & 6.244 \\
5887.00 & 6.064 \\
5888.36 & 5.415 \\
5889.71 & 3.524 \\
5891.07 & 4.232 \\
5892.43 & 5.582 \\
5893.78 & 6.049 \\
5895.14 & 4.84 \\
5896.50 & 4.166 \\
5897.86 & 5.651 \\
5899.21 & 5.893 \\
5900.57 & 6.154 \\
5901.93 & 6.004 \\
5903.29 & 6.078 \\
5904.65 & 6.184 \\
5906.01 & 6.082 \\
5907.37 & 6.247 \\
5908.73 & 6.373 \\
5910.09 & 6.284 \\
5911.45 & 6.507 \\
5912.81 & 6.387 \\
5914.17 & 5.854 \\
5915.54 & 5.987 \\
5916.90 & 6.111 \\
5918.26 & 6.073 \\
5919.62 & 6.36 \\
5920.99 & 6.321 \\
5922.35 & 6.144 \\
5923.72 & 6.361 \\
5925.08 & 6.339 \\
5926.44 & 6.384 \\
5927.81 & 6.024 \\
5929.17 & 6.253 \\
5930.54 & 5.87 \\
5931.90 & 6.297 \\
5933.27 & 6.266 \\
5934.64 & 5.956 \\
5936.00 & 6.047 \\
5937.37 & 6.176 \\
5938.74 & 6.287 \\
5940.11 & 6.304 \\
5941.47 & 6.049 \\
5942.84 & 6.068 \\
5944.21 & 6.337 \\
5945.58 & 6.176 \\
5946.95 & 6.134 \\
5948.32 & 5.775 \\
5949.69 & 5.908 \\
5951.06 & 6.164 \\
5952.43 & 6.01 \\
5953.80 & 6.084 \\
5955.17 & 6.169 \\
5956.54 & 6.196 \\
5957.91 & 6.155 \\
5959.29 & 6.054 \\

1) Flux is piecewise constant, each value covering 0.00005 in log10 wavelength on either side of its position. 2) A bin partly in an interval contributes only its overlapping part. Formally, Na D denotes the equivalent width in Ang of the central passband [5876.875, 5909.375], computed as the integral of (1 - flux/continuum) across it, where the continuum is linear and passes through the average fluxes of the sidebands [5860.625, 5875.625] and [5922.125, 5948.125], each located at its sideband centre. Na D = 2.4 Ang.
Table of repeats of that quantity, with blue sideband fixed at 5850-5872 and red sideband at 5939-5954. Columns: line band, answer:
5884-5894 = 1.2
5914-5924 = -0.1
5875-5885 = -0.3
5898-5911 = 0.0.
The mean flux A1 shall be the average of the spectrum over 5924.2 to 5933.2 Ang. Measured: 6.21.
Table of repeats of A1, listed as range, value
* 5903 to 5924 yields 6.21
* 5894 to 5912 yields 5.88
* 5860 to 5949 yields 6.05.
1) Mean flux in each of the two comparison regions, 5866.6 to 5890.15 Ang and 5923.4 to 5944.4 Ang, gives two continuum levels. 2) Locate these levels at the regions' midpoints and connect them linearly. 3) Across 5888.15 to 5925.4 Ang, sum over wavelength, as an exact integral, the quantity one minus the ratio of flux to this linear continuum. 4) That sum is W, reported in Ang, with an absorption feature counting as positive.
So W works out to 1.87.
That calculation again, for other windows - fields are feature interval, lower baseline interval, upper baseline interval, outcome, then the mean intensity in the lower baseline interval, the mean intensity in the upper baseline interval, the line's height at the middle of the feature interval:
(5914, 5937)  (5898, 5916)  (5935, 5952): -0.1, 6.14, 6.11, 6.13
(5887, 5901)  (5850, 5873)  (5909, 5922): 2.3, 6.16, 6.21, 6.19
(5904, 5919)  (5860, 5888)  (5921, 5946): 0.1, 6.26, 6.19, 6.22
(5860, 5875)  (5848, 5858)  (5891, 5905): -1.0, 6.04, 5.57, 5.89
